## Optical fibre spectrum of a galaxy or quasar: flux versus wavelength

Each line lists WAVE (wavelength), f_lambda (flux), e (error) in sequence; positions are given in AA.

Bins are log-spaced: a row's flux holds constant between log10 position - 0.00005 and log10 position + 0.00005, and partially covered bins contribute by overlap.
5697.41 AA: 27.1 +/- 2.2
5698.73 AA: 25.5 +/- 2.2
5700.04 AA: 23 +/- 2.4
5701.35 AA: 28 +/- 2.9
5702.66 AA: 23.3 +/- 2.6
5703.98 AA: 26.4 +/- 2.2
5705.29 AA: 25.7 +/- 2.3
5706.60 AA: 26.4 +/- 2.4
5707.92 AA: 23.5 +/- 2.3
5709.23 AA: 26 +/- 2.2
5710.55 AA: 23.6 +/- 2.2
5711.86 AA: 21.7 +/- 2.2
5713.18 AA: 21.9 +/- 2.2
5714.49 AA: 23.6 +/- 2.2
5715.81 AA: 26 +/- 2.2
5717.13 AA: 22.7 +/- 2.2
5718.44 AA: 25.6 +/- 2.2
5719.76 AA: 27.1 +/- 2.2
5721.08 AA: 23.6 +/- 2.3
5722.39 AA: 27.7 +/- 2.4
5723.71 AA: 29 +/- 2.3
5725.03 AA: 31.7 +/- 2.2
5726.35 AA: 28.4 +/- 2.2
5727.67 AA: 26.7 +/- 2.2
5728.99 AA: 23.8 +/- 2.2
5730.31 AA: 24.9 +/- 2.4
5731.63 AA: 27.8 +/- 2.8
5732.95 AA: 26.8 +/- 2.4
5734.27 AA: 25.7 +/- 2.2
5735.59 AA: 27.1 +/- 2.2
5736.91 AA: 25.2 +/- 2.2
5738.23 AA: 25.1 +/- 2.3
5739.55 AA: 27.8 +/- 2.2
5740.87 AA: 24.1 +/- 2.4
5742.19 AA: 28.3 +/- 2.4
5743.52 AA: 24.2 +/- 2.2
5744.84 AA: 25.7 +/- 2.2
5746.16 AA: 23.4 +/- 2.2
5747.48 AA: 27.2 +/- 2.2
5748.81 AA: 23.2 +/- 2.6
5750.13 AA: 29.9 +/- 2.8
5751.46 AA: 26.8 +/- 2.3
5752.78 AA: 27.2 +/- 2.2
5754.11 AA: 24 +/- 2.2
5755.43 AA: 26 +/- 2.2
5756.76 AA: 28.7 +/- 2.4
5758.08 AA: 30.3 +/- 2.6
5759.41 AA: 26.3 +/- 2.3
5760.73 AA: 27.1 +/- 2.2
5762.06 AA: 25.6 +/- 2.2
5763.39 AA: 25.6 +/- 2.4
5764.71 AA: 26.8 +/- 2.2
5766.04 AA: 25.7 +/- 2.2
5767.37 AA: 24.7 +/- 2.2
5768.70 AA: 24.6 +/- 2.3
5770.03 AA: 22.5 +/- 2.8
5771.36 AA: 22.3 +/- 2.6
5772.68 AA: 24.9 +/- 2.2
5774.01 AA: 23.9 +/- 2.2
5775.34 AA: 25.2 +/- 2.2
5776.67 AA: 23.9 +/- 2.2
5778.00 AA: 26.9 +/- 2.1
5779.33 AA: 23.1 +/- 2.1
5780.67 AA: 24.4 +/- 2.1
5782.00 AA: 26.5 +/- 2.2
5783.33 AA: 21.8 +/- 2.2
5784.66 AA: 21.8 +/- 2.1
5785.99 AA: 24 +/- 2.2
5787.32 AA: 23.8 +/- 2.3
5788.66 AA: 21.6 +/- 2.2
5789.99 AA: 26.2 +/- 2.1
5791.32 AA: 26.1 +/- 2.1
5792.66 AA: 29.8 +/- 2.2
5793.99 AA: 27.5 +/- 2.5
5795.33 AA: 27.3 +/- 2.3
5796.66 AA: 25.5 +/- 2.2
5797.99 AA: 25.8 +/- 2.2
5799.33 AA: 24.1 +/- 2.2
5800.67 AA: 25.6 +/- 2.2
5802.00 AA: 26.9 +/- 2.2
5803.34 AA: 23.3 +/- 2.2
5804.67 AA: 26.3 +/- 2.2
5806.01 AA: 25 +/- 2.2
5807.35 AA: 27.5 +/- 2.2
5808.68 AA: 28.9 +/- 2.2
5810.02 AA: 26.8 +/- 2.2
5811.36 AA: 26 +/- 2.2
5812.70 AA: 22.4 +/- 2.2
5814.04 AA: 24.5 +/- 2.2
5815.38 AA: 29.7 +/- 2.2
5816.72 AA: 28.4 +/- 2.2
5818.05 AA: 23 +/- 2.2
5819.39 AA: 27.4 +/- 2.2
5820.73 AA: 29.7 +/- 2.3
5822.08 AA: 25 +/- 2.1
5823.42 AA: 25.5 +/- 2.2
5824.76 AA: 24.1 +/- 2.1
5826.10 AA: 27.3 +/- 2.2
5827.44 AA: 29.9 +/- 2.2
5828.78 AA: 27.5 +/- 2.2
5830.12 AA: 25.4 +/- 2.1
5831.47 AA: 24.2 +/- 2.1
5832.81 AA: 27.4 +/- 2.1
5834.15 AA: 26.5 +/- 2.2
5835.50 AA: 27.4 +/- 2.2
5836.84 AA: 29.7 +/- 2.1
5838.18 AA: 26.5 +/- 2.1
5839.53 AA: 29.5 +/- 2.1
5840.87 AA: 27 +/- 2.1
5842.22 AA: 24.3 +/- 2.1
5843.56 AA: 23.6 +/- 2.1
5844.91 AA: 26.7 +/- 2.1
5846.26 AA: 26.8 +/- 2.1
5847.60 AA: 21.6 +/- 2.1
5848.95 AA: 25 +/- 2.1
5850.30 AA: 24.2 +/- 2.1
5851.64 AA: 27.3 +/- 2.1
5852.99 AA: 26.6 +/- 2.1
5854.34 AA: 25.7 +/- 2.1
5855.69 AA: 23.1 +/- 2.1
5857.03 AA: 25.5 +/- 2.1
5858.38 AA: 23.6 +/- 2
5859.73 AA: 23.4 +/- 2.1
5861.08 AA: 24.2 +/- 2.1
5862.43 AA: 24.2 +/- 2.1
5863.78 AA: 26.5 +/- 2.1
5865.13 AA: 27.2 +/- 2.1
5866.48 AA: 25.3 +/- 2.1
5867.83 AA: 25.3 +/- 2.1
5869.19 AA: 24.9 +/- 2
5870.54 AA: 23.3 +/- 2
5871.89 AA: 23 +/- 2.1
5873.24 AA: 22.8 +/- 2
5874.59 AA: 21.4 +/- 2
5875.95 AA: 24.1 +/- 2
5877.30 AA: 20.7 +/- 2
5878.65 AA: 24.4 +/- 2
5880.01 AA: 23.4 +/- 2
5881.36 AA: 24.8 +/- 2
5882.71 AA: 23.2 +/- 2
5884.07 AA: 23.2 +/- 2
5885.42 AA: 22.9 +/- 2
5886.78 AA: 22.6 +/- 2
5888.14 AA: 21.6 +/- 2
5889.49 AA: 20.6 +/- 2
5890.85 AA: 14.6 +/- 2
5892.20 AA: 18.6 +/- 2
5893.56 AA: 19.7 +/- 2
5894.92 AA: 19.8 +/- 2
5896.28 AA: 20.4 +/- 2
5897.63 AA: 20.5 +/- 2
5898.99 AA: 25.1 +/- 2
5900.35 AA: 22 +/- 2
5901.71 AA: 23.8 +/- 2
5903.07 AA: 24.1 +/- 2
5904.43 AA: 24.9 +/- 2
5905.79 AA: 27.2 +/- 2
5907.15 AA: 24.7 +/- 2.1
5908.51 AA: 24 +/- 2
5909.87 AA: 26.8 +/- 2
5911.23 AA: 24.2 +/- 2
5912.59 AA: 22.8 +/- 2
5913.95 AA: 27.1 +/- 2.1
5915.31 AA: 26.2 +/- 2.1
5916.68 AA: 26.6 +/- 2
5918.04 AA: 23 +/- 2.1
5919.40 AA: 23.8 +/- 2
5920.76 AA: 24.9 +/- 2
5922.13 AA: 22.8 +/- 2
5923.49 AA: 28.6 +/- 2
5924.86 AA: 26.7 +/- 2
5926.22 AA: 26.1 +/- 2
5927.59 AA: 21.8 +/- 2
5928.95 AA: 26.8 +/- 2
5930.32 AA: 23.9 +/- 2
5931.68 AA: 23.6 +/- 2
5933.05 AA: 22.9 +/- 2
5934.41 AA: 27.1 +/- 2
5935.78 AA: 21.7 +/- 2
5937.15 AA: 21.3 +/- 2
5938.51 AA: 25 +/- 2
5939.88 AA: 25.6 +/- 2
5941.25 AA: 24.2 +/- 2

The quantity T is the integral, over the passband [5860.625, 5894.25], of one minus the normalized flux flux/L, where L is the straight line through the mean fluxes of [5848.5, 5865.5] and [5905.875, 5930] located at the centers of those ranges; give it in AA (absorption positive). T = 3.0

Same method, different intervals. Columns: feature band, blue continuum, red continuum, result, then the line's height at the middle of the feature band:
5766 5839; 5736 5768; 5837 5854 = 0.98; 26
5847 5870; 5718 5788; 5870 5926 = -0.91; 24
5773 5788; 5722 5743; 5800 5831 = 1.36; 26.5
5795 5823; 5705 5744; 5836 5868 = -0.57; 25.6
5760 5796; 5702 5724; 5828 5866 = 0.49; 25.3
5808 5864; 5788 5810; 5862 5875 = -1.68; 25.2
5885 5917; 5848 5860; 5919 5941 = 2.29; 24.7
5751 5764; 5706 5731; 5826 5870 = -0.61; 25.6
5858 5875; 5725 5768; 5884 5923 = -0.32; 23.8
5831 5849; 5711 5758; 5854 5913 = -1.61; 24.1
